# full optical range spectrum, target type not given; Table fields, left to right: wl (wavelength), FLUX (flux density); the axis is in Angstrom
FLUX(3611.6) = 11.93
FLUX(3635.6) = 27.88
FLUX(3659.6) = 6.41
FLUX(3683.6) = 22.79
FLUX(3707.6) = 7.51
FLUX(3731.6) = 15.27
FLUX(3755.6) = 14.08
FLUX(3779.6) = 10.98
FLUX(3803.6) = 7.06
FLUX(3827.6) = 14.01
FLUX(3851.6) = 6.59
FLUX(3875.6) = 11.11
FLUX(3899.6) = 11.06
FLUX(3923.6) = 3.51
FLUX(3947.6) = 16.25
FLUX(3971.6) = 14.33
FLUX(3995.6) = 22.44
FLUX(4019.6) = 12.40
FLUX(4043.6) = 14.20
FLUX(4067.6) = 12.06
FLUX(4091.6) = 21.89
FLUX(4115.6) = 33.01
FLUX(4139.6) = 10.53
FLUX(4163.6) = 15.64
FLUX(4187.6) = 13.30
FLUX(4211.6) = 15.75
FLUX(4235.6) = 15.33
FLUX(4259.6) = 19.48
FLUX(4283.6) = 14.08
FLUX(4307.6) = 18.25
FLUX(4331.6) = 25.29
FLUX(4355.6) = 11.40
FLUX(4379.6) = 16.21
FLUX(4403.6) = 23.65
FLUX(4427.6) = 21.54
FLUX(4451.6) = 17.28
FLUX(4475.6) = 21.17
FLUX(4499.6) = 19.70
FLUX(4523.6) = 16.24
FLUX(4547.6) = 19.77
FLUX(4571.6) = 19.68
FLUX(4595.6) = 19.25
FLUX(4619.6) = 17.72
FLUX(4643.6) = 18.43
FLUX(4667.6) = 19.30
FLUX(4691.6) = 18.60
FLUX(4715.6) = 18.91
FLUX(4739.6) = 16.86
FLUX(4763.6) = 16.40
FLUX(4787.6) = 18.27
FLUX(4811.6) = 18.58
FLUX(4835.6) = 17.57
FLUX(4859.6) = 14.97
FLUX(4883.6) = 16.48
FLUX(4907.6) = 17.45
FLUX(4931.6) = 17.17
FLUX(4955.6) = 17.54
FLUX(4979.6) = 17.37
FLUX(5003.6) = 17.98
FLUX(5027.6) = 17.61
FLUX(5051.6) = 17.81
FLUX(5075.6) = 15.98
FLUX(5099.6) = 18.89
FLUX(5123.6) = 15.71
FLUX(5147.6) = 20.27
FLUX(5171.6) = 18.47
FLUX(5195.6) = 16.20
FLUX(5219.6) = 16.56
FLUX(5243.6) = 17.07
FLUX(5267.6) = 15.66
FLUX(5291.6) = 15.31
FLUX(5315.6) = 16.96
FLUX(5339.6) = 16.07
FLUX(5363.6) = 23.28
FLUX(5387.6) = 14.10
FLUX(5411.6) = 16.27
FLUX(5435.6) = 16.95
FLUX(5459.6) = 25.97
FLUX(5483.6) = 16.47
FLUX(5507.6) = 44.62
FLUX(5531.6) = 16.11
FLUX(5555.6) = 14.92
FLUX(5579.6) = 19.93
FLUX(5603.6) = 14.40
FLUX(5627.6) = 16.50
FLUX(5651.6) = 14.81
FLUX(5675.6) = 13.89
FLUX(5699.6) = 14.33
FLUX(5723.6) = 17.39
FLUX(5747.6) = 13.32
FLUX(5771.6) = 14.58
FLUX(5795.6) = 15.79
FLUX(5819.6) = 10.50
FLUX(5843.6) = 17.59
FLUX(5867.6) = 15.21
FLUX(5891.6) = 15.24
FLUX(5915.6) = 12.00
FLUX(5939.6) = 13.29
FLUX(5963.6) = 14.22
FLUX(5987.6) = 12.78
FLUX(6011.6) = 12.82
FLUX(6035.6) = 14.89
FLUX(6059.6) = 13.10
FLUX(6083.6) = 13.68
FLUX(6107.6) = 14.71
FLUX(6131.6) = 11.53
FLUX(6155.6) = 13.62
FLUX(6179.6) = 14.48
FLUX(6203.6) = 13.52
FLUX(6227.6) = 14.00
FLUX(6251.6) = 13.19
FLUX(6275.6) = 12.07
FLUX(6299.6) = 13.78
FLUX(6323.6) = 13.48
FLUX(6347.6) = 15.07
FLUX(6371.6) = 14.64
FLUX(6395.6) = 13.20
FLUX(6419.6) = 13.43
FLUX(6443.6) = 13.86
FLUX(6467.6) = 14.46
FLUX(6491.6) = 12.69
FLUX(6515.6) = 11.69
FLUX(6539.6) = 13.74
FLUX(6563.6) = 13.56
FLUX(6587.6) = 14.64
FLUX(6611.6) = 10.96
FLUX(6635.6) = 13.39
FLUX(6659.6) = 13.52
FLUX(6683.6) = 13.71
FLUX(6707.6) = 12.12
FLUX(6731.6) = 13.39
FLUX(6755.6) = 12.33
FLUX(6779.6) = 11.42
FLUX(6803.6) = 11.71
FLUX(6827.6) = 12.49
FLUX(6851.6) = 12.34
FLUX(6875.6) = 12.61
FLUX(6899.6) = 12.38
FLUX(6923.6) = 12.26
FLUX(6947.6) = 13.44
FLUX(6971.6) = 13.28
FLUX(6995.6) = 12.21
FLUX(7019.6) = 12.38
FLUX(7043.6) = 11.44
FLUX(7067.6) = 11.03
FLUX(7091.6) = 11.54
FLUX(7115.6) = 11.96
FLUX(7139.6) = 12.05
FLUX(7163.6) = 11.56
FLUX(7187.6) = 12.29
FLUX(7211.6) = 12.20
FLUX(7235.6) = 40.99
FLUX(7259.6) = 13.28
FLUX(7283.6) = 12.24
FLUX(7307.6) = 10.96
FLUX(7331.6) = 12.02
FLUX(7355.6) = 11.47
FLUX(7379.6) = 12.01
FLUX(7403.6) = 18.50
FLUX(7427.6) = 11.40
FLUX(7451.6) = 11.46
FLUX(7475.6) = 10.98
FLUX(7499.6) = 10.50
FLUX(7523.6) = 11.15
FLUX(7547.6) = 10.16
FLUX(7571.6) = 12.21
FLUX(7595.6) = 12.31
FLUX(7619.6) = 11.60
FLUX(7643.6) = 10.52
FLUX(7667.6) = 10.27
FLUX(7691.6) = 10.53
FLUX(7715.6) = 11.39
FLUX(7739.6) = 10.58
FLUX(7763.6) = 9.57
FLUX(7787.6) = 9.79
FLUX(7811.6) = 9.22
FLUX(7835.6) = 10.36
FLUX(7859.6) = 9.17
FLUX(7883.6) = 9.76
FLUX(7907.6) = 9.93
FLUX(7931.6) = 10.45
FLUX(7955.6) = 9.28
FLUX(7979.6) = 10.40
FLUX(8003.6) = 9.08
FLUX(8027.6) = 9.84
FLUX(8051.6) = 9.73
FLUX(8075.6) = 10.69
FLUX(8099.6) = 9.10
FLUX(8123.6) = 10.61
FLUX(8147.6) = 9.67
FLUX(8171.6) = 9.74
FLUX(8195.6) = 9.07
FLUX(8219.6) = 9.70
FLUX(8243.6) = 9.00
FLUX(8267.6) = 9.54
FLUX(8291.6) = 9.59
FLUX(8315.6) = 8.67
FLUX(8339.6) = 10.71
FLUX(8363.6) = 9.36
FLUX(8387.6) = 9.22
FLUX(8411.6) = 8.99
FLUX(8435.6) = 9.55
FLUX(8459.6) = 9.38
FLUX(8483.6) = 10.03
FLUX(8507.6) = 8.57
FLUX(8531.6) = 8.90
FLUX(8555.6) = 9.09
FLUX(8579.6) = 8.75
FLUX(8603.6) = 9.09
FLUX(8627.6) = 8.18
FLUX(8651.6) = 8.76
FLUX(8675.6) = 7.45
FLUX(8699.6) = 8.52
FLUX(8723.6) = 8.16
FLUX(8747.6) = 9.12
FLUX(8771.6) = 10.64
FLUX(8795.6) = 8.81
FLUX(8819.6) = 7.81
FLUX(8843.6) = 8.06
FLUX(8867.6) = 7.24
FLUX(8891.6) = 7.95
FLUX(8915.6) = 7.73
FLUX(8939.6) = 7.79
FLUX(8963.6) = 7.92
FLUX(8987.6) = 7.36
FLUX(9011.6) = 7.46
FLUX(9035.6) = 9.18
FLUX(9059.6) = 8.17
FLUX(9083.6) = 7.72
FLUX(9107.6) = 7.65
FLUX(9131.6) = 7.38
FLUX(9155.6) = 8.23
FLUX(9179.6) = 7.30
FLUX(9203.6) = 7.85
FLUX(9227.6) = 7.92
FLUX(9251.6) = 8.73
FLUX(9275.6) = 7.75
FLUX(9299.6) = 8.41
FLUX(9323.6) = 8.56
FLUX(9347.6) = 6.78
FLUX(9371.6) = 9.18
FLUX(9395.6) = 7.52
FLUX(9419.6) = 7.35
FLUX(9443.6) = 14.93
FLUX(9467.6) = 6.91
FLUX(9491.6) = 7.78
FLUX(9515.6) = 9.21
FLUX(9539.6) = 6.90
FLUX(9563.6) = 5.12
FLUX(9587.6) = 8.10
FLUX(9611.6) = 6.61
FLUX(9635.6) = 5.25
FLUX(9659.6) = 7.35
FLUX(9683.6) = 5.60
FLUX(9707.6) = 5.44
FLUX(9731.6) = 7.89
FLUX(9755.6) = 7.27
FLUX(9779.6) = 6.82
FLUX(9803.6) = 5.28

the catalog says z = 0.101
